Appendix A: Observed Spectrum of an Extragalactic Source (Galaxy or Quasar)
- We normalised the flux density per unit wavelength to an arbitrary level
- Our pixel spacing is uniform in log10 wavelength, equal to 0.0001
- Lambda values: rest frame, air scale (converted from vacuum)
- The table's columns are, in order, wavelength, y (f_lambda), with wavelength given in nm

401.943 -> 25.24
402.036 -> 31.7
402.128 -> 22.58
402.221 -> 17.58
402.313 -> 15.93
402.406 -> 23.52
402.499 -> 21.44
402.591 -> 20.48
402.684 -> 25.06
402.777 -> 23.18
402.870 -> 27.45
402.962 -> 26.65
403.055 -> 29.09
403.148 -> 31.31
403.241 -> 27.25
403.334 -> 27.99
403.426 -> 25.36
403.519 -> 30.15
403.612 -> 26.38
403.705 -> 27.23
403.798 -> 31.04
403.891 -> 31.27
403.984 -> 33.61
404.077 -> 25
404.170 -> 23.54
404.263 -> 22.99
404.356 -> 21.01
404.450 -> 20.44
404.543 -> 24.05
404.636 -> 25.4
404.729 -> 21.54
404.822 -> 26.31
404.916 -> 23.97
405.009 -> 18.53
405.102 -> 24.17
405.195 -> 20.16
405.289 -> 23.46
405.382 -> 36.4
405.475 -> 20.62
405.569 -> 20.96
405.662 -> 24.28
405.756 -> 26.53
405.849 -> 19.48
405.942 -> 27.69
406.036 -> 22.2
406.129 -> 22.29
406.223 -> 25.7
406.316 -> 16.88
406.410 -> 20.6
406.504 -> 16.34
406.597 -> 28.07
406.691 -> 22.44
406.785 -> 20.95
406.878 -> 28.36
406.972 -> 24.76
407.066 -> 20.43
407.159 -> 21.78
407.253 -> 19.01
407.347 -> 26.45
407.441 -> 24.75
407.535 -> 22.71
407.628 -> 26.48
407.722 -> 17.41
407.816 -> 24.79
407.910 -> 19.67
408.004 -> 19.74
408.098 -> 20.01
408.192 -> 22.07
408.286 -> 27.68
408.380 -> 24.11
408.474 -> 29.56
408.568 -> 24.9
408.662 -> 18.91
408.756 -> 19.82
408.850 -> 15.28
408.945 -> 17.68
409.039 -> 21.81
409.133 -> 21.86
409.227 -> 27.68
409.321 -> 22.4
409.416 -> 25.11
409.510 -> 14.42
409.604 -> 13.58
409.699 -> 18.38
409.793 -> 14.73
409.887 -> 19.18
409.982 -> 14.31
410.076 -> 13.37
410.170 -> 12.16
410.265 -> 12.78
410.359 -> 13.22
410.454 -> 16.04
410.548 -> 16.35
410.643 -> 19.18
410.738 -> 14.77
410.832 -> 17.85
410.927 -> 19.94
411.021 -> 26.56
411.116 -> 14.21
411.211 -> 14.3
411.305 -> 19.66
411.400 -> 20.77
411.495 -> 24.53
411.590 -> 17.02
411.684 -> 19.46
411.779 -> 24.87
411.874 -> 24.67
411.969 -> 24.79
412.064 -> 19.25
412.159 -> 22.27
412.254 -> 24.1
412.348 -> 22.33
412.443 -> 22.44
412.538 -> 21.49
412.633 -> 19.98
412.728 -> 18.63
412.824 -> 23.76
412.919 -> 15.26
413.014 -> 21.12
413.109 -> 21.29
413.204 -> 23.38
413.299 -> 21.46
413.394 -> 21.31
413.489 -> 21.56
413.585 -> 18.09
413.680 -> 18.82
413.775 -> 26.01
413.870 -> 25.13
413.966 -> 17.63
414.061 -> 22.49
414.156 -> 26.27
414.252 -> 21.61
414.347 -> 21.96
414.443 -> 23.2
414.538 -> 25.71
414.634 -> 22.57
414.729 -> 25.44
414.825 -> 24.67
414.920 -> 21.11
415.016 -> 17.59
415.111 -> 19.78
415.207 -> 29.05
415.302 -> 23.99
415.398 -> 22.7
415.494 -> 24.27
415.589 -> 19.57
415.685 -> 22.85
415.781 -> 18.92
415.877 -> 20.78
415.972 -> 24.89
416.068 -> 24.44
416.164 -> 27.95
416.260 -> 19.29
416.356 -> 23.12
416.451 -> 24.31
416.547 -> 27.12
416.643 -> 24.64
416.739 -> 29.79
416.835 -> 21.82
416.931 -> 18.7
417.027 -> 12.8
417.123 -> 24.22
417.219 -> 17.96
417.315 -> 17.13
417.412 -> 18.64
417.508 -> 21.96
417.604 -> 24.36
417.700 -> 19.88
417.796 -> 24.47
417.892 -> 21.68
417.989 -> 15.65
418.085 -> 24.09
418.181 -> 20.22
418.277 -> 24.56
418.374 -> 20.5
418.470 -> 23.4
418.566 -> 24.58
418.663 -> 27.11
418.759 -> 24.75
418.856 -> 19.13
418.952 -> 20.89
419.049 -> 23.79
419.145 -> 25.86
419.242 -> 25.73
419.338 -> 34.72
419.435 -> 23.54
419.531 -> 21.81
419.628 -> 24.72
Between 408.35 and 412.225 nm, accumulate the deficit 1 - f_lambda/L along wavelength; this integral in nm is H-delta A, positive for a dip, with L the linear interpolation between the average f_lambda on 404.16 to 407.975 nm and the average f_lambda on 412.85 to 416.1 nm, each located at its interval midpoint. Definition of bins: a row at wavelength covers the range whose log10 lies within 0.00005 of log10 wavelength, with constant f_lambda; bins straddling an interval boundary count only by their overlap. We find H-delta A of 0.56 nm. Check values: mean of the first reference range 23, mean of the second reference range 22.2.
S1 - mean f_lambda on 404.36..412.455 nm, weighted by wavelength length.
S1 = 21.2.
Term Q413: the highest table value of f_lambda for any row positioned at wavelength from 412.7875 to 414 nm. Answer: 26.01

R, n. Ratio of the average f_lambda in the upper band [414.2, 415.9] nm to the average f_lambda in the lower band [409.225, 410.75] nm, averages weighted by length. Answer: 1.36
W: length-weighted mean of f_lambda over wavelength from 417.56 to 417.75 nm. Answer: 22.1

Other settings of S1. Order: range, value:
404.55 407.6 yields 23.3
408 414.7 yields 20.4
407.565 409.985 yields 21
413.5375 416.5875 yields 22.9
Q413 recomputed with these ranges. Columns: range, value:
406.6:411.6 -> 29.56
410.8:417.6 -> 29.79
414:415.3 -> 29.05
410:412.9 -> 26.56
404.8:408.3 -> 36.4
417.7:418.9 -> 27.11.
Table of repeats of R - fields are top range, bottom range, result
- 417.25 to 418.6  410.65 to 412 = 1.06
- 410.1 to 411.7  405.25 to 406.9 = 0.75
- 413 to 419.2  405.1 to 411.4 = 1.07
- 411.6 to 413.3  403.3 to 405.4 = 0.85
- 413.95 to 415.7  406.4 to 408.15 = 1.02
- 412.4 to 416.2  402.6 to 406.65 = 0.89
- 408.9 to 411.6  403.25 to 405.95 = 0.72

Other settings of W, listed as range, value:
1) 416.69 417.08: 20.8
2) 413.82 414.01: 21.5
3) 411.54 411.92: 21.5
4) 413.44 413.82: 21.1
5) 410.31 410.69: 16.2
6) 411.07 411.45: 17.3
